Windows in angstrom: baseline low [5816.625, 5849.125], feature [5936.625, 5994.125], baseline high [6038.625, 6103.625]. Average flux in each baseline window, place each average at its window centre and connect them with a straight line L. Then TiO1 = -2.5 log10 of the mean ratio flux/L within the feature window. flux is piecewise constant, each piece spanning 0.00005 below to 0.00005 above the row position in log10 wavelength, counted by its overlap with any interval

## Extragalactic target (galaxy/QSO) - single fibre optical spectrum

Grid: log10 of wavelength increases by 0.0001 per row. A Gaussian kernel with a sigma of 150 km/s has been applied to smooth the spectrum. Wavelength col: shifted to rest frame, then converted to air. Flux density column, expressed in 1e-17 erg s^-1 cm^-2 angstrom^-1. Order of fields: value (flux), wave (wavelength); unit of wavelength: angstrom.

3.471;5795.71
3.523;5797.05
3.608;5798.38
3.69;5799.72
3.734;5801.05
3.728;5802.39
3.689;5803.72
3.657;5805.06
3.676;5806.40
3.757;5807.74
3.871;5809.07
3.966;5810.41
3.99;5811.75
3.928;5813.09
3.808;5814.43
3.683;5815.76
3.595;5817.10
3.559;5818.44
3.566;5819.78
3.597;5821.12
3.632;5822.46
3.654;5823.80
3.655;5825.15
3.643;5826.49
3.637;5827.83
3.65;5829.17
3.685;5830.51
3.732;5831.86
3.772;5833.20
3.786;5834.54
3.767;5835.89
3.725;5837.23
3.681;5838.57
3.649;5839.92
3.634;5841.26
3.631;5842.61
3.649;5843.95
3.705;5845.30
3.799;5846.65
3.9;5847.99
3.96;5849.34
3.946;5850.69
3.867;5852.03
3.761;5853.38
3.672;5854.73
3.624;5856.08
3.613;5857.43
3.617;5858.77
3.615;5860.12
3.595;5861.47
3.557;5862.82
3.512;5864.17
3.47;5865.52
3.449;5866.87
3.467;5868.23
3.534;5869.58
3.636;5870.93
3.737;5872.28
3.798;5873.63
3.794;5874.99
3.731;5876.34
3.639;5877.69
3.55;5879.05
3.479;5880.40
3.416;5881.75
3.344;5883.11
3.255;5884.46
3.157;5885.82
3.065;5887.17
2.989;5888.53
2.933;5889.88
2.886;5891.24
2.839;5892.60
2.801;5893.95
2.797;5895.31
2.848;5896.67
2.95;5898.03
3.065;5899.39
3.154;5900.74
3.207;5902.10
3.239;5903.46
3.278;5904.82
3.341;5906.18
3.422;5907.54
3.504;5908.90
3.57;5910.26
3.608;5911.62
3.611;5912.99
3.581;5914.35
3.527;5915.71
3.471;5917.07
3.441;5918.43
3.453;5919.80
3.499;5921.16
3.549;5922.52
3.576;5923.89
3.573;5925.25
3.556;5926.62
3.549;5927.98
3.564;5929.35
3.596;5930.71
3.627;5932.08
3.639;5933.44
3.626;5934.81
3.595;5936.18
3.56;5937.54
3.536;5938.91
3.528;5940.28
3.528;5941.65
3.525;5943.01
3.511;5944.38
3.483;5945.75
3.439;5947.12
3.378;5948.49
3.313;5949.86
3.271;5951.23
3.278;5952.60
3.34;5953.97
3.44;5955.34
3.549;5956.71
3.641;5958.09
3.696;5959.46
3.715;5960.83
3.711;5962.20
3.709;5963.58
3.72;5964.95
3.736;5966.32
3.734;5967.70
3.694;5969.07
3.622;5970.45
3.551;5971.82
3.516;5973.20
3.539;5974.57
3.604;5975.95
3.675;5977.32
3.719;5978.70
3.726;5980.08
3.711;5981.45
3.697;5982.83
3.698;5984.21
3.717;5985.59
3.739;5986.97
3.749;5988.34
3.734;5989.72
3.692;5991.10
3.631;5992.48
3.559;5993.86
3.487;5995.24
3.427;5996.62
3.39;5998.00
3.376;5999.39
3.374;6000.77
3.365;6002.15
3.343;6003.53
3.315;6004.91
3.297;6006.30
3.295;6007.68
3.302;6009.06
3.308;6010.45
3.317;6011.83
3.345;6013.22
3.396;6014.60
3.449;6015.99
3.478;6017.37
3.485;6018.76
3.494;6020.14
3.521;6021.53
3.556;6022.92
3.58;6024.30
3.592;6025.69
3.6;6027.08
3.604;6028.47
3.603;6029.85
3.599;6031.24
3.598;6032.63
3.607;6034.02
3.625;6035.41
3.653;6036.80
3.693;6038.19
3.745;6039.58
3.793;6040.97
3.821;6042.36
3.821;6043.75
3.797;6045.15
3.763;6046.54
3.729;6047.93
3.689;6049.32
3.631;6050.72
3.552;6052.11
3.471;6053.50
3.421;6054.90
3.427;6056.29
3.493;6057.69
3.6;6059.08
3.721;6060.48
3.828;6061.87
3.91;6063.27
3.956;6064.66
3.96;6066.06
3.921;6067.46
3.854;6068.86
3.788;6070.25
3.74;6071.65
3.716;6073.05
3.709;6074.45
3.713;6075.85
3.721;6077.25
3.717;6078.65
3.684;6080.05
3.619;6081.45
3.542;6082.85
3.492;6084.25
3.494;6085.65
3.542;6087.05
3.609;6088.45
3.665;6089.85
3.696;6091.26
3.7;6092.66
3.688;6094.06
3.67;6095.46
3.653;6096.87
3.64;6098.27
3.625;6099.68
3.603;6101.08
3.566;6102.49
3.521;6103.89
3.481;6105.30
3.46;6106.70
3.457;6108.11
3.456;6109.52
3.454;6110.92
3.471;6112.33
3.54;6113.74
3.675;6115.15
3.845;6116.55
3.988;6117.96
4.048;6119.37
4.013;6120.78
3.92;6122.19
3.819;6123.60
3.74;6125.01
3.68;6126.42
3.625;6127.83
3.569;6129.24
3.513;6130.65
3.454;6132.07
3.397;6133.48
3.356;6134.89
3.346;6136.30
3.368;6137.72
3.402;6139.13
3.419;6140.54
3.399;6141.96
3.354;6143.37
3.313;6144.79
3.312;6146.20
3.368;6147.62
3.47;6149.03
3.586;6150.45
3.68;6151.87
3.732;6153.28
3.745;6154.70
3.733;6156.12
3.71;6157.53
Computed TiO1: 0.027 mag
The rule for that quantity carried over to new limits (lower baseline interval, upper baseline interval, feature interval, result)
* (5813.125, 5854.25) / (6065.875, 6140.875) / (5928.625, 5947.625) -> 0.04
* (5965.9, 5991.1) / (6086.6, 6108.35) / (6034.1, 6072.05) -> -0.03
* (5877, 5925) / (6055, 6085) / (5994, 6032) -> 0.04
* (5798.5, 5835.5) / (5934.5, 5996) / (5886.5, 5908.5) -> 0.19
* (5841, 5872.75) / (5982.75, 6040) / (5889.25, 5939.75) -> 0.08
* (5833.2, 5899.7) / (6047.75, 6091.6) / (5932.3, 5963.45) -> 0.01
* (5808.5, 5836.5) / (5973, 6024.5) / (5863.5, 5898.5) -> 0.11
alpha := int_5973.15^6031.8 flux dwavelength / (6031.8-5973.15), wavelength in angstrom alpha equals 3.53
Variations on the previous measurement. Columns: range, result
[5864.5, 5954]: 3.41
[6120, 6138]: 3.61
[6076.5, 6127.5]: 3.65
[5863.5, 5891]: 3.44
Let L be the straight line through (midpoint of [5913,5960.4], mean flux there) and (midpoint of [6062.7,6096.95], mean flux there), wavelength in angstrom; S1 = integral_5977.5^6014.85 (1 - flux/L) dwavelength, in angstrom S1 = 0.9 angstrom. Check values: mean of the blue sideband 3.52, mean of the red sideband 3.71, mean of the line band 3.51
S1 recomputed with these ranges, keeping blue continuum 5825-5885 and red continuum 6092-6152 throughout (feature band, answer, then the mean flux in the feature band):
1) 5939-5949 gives 0.4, 3.49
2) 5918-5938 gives 0.4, 3.56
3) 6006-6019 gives 0.9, 3.37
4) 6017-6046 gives -0.3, 3.63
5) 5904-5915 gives 0.5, 3.48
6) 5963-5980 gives -0.2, 3.65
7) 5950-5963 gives 0.4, 3.51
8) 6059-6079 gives -1.2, 3.8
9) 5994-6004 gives 0.6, 3.4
